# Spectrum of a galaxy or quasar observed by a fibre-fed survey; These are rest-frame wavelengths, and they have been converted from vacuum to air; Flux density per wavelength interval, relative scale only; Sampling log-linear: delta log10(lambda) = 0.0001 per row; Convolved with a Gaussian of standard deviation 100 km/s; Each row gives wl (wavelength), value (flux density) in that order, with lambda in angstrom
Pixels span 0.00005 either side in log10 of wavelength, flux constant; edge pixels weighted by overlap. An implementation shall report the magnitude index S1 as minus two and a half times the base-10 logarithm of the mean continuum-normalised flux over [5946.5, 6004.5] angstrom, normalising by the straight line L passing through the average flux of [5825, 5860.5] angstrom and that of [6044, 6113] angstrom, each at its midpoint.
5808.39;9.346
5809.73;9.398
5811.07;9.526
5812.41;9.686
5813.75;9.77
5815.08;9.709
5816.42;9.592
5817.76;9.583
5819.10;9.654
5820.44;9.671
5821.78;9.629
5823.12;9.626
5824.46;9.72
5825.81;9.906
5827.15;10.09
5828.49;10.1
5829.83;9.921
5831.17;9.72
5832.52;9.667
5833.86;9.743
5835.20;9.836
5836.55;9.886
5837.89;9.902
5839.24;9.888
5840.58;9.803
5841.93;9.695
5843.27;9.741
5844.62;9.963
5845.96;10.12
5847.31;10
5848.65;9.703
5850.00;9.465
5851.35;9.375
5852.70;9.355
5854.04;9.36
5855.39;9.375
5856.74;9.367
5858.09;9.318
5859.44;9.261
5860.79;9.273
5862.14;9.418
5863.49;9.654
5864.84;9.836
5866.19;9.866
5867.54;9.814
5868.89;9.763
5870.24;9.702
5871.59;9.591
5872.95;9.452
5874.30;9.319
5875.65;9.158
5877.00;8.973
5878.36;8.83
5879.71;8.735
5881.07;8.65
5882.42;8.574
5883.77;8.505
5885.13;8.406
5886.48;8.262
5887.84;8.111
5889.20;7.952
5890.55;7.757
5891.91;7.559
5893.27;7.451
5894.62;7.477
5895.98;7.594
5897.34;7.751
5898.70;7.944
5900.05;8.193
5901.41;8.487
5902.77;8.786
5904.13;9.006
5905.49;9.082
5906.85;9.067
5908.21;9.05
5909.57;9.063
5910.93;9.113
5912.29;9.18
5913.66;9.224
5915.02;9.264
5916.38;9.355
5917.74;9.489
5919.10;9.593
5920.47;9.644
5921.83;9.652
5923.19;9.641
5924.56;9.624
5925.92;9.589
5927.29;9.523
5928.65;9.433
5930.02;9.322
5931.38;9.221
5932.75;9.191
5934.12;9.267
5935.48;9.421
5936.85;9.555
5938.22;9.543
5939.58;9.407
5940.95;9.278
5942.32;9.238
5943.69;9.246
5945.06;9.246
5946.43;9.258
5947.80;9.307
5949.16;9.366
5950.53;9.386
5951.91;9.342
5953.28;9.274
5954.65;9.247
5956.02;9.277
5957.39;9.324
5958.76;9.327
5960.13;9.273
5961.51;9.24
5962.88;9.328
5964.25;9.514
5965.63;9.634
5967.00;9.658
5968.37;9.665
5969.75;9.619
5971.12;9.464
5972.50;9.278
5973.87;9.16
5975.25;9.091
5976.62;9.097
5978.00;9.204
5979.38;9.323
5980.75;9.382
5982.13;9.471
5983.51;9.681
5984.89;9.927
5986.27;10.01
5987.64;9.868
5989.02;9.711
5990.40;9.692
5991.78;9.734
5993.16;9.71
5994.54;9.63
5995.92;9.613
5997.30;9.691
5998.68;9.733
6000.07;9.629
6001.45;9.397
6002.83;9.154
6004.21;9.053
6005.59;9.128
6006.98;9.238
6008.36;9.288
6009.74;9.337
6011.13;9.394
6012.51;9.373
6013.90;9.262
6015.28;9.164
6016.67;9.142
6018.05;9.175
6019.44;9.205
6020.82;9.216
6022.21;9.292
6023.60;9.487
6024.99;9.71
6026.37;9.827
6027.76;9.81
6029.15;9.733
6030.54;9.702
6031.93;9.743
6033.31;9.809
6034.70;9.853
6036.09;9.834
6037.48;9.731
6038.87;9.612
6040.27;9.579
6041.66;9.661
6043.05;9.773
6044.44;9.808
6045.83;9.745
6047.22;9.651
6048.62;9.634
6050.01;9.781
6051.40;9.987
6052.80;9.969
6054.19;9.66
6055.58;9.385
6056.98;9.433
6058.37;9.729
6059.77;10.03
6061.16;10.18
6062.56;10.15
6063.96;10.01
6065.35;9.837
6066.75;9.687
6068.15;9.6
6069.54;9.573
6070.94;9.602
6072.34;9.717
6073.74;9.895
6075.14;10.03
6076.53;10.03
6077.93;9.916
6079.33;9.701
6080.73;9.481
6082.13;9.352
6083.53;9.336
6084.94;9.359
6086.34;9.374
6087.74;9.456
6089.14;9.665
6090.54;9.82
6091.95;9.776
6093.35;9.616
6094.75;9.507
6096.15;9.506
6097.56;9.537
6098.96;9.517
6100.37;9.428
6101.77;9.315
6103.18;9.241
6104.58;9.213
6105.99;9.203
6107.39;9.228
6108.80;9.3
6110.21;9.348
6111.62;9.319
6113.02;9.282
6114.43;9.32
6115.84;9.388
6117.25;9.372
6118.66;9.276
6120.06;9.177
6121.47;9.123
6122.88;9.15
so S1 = 0.022 mag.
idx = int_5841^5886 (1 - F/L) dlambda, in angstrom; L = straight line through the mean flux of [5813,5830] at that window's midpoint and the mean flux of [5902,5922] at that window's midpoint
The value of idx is 0.6 angstrom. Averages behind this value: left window 9.76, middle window 9.38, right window 9.22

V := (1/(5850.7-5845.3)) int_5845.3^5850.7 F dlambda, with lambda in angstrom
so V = 9.81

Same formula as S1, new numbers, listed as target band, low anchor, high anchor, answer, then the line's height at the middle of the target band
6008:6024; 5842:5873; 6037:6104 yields 0.04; 9.66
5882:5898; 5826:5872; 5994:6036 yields 0.21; 9.64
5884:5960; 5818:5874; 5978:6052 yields 0.07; 9.63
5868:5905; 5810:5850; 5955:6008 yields 0.14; 9.66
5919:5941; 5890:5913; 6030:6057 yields -0.10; 8.66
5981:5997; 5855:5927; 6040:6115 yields -0.05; 9.3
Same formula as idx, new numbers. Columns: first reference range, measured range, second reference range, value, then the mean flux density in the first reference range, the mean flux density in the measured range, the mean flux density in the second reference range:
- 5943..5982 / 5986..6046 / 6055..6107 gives -0.5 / 9.34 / 9.55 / 9.63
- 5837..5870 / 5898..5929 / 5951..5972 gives 1.1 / 9.64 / 9.17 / 9.41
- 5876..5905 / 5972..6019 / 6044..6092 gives -1.6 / 8.25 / 9.43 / 9.72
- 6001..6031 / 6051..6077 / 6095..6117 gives -1.3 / 9.36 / 9.81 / 9.34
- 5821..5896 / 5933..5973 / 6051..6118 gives 0.1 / 9.28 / 9.38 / 9.59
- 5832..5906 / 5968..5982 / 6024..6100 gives 0.1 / 9.08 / 9.33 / 9.71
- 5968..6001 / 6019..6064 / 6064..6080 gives 0.0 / 9.55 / 9.72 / 9.8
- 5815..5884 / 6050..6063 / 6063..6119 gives -0.4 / 9.56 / 9.83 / 9.53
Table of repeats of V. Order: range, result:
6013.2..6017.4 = 9.19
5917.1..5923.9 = 9.6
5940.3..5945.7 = 9.24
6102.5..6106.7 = 9.24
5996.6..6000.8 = 9.67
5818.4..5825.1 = 9.66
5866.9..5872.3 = 9.71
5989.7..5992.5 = 9.71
